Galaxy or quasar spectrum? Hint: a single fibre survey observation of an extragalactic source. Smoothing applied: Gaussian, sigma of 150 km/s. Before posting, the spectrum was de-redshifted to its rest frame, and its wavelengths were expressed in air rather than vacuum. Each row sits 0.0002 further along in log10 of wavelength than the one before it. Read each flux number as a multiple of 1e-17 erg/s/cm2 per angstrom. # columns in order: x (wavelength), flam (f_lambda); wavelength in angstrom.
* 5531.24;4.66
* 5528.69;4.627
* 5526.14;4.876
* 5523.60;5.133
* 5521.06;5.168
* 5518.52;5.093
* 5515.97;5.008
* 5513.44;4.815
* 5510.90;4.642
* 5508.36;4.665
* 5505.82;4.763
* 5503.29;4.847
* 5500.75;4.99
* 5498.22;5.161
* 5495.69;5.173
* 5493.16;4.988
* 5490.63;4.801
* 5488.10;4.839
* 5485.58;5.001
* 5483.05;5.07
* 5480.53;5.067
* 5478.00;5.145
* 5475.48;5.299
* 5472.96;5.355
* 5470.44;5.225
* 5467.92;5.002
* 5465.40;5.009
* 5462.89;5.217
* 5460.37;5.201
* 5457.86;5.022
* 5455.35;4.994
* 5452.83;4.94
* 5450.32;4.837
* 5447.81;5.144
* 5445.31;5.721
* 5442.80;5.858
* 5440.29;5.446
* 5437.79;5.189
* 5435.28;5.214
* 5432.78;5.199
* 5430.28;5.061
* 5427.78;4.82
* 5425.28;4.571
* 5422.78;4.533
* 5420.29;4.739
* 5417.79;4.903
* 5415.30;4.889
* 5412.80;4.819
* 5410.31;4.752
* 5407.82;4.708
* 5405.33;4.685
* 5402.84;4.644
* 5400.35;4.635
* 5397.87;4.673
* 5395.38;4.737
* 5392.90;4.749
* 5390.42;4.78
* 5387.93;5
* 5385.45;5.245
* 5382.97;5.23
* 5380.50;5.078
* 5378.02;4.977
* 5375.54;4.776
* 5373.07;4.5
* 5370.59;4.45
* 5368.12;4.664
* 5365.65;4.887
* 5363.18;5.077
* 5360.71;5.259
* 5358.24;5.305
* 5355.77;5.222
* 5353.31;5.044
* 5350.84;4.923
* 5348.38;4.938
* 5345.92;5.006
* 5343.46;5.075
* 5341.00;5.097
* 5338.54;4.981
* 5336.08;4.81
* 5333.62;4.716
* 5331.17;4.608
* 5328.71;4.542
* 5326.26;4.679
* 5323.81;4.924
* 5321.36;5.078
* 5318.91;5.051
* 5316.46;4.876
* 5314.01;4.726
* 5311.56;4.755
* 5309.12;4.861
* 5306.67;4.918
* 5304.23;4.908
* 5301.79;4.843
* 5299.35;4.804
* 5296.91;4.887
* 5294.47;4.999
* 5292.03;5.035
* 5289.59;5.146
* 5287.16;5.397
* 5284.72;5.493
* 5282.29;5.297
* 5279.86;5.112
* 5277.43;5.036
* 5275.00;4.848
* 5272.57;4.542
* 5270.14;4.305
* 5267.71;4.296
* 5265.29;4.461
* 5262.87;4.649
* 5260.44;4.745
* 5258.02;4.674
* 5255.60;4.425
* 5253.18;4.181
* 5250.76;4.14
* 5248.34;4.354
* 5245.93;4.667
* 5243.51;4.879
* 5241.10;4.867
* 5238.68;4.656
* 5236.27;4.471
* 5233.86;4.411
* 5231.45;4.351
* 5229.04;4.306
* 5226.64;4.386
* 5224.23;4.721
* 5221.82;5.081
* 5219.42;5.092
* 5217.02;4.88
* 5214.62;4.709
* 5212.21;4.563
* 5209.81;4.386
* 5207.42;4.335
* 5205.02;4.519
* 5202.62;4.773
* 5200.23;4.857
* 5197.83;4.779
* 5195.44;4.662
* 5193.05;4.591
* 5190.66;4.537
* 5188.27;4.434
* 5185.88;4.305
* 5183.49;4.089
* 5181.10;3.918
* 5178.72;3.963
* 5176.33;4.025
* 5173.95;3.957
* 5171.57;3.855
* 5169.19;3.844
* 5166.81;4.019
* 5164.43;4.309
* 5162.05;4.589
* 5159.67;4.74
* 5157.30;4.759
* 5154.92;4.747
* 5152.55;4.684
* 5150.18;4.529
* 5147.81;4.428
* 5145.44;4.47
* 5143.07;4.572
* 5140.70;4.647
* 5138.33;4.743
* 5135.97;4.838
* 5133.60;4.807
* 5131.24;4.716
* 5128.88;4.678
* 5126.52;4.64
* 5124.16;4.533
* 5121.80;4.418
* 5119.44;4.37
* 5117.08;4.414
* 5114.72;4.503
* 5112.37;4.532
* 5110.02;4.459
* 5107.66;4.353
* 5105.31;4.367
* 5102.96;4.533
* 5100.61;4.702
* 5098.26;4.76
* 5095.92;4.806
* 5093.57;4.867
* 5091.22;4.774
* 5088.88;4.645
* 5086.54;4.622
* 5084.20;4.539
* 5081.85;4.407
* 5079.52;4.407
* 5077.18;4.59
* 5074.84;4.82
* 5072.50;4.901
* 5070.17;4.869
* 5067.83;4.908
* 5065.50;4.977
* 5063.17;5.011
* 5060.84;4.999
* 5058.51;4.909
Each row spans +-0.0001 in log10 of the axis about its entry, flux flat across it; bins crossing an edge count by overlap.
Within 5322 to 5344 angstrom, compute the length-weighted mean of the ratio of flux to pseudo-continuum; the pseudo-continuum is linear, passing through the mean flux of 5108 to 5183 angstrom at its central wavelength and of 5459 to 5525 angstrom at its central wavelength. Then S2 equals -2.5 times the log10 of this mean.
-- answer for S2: -0.02 mag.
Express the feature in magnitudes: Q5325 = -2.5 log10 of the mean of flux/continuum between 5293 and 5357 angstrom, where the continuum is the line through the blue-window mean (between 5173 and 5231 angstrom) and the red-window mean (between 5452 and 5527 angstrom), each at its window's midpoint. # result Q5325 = -0.04 mag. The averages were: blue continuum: 4.5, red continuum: 5.02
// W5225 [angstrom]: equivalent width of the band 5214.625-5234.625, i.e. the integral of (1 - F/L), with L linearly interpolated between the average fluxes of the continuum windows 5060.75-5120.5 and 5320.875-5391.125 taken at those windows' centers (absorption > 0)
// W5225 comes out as 0.5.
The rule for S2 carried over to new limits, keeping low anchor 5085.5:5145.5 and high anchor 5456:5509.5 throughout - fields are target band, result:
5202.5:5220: 0.02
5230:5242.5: 0.05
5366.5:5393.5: 0.01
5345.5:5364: -0.05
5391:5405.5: 0.06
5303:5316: 0.00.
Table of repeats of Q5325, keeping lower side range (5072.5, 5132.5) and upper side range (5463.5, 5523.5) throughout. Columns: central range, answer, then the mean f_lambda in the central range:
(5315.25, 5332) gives 0.00 mag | 4.83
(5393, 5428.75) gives 0.04 mag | 4.72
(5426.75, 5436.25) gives -0.03 mag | 5.08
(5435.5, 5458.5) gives -0.06 mag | 5.24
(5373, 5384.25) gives -0.02 mag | 4.96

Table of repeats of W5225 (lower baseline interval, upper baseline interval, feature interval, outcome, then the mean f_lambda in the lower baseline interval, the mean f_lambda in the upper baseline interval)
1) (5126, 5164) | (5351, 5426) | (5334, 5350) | -0.5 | 4.66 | 4.85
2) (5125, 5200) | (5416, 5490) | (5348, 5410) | 0.5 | 4.45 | 5.09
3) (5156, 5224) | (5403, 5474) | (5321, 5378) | -0.8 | 4.45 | 5.03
